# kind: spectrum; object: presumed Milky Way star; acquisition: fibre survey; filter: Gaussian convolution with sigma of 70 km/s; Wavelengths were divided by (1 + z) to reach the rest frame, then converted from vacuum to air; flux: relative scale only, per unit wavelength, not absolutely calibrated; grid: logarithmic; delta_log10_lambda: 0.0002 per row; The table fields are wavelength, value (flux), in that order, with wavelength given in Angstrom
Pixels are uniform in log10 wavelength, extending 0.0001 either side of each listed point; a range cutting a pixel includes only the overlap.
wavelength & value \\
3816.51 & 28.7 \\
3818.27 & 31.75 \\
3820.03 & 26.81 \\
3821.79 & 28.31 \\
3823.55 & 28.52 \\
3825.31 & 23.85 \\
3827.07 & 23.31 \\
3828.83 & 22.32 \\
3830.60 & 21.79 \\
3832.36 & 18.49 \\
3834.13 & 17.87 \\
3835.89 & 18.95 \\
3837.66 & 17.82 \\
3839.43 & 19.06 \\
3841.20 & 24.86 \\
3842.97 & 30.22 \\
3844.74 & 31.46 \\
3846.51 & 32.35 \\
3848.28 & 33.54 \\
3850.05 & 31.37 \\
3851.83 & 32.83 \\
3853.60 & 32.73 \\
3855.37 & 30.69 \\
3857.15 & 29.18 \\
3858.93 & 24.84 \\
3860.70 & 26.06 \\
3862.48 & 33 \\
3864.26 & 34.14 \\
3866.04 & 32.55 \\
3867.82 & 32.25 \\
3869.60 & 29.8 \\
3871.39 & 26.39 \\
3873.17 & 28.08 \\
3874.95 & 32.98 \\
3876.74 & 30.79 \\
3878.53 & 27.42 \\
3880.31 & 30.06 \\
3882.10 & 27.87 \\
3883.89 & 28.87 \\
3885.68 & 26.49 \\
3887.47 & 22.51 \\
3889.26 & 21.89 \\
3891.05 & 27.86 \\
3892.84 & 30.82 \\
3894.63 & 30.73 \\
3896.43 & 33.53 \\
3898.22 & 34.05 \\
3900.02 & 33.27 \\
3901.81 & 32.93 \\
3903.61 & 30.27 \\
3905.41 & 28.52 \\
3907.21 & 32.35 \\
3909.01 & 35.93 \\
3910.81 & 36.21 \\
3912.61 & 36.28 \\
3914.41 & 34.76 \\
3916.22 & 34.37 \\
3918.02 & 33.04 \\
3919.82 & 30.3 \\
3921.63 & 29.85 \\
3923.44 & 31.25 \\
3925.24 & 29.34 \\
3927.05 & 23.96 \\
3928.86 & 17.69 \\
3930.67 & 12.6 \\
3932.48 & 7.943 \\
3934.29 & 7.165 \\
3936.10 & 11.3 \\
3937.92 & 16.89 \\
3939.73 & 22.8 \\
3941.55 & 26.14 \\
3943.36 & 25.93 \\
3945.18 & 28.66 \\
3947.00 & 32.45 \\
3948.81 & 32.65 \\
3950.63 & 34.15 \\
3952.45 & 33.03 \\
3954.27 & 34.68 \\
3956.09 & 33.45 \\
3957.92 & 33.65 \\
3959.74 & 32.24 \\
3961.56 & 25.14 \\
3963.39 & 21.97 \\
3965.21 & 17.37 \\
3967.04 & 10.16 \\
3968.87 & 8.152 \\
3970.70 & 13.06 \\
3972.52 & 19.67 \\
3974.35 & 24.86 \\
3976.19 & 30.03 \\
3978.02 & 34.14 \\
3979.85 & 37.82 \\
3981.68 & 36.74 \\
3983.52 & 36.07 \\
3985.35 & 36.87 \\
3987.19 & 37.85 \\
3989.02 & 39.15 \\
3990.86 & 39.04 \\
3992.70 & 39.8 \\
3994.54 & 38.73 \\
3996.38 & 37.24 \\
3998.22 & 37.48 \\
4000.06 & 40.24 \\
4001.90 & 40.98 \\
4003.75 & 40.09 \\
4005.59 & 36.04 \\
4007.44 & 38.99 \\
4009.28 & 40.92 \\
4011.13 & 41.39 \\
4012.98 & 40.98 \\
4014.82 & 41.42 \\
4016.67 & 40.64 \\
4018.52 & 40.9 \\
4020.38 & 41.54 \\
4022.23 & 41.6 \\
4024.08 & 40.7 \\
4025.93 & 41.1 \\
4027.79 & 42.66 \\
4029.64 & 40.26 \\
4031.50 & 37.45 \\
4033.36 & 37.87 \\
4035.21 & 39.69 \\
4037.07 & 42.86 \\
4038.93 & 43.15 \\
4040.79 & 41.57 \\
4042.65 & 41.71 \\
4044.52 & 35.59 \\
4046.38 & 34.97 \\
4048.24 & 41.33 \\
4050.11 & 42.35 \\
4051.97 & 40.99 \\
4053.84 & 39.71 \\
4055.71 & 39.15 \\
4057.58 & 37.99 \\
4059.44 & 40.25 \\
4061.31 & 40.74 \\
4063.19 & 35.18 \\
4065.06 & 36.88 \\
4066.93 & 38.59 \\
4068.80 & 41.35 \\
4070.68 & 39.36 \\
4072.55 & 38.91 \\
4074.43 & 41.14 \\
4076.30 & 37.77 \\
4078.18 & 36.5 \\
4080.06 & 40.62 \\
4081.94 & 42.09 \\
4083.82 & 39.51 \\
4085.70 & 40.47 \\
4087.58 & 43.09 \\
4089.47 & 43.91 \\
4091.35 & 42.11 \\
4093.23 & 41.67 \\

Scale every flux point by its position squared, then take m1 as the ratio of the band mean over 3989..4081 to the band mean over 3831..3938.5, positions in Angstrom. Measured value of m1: 1.55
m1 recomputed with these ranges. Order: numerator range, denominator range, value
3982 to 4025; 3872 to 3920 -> 1.35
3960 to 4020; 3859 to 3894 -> 1.23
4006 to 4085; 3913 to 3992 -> 1.54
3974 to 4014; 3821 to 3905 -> 1.43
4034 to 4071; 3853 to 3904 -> 1.46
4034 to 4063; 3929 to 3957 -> 1.77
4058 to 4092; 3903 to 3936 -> 1.61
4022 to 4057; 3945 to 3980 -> 1.57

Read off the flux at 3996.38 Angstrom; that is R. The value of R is 37.24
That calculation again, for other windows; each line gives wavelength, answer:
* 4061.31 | 40.74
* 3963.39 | 21.97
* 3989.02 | 39.15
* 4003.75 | 40.09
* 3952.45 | 33.03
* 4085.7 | 40.47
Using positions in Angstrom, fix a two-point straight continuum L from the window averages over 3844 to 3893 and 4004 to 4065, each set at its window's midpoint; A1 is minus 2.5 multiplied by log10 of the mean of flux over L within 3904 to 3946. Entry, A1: 0.26 mag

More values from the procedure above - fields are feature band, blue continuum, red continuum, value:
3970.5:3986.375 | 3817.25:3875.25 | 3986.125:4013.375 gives 0.22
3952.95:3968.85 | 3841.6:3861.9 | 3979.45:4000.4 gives 0.40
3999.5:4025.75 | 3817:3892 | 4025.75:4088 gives -0.10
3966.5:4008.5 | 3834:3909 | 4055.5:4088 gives 0.07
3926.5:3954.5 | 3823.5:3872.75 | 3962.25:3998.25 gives 0.26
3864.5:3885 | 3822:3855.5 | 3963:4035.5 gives -0.07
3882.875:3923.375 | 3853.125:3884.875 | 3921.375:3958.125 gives -0.14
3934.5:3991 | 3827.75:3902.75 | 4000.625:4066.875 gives 0.26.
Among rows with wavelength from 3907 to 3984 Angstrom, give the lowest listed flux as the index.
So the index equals 7.165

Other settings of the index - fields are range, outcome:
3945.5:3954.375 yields 32.45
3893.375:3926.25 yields 28.52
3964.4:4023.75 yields 8.152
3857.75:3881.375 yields 24.84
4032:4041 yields 37.87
